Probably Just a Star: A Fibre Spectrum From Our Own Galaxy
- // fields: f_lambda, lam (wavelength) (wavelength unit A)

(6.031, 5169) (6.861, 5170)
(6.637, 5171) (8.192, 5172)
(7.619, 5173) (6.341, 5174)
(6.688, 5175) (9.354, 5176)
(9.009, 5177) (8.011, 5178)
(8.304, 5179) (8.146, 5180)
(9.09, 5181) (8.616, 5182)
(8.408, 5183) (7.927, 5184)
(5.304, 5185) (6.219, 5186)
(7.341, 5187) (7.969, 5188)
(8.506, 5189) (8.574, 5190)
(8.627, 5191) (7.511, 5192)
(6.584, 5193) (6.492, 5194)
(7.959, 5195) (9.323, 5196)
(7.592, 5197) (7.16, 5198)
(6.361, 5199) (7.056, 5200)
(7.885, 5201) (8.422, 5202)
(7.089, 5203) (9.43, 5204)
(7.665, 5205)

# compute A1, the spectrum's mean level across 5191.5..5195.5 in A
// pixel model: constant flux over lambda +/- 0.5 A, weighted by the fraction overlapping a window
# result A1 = 7.14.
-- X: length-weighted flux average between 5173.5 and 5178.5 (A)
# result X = 7.88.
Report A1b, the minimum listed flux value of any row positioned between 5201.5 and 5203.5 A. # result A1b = 7.089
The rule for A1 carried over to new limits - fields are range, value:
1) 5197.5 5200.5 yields 6.86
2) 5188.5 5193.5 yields 7.96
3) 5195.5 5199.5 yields 7.61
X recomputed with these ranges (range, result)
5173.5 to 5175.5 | 6.51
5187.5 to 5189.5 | 8.24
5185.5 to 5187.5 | 6.78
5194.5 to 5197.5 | 8.29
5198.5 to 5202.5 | 7.43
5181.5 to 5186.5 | 7.29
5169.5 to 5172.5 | 7.23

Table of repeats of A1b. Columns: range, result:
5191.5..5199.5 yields 6.361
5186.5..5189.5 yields 7.341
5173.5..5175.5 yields 6.341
